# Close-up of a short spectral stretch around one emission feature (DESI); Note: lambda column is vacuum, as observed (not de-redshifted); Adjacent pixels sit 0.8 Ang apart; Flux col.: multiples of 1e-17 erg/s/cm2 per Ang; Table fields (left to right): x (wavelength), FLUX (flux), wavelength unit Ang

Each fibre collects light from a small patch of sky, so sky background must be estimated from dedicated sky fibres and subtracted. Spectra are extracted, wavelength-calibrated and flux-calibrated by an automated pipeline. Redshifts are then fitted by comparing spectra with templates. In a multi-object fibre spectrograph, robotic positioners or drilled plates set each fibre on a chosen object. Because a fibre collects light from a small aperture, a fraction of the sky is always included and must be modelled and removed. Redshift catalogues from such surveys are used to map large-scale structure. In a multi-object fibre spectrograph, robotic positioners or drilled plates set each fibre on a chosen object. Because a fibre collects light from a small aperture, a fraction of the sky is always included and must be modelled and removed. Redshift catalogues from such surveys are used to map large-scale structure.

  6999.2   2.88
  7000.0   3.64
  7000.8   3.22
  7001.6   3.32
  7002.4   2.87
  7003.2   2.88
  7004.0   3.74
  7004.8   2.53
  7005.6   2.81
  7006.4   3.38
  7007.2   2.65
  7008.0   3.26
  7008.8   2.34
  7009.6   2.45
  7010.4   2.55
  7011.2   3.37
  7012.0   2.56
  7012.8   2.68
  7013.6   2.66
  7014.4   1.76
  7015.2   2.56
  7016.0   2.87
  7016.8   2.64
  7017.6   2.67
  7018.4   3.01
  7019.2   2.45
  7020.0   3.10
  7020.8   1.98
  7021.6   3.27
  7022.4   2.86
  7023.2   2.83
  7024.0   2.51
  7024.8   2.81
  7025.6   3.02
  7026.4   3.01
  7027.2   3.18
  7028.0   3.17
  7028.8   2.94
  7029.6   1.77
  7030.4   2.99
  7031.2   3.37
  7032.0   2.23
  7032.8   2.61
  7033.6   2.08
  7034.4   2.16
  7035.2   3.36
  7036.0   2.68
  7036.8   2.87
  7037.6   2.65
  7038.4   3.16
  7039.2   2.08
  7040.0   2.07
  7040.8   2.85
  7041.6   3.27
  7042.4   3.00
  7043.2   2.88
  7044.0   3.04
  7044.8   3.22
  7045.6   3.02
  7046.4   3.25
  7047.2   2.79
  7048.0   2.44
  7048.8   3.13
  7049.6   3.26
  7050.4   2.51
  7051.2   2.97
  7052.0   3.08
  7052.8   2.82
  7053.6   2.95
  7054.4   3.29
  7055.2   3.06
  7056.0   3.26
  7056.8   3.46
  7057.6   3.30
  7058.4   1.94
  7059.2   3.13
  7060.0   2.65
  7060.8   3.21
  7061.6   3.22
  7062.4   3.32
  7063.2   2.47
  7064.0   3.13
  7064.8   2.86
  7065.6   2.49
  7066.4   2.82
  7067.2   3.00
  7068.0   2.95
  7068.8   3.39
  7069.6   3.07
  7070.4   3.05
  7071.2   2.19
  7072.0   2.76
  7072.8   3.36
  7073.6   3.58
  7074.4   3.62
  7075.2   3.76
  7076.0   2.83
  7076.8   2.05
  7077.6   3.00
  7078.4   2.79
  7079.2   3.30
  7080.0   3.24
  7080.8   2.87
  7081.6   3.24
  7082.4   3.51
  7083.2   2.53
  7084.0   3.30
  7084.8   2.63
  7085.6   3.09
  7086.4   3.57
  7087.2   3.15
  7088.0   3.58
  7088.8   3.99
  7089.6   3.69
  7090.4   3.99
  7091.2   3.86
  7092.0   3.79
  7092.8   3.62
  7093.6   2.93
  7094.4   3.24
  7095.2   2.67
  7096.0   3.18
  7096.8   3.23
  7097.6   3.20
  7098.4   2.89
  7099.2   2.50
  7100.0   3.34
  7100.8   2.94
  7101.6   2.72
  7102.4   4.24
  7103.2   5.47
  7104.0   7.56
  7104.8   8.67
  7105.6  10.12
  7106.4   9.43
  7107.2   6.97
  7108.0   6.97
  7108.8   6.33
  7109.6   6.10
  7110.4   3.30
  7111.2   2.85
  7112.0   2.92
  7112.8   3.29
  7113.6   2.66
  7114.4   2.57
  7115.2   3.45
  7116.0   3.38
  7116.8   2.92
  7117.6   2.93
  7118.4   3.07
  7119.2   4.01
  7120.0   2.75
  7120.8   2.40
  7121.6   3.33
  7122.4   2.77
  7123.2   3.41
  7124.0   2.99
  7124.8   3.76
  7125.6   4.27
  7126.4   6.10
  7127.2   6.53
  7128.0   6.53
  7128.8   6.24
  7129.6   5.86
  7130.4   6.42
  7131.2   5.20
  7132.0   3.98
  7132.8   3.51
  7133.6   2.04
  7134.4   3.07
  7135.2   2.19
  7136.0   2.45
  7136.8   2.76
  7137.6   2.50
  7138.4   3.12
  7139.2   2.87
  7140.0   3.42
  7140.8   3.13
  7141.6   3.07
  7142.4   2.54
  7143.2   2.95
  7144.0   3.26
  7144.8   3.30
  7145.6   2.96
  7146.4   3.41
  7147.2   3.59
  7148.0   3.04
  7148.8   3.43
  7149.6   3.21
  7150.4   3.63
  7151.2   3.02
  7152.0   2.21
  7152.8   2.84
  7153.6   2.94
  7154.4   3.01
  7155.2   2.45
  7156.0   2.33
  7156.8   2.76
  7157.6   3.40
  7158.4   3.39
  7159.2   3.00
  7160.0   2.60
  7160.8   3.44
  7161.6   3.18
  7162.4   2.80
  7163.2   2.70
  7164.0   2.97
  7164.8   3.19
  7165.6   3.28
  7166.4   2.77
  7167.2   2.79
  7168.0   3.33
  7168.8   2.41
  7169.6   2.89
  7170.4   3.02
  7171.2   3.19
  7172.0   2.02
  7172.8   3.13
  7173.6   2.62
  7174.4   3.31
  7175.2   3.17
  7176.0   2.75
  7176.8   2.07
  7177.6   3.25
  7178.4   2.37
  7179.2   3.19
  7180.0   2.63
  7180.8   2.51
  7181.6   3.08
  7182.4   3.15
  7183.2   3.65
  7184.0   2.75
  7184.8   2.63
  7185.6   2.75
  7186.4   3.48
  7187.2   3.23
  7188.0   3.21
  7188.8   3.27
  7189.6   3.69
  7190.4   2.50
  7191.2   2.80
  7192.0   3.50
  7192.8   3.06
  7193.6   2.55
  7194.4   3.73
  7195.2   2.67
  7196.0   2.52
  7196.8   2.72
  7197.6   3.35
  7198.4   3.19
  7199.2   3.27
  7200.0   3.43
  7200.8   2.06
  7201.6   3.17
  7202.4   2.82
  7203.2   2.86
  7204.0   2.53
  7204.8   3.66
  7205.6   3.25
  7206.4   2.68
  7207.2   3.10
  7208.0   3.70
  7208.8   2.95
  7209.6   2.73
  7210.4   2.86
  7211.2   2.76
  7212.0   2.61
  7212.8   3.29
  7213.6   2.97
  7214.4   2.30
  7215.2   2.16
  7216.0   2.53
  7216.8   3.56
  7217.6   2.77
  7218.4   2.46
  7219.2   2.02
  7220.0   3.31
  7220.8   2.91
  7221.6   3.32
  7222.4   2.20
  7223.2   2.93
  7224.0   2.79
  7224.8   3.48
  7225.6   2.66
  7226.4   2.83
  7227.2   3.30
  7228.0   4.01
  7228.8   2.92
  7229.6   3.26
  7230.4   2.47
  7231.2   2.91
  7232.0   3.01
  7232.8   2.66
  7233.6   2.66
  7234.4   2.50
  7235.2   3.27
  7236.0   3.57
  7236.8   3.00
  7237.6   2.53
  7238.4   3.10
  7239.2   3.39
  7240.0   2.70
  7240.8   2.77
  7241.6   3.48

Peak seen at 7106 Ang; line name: H-alpha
